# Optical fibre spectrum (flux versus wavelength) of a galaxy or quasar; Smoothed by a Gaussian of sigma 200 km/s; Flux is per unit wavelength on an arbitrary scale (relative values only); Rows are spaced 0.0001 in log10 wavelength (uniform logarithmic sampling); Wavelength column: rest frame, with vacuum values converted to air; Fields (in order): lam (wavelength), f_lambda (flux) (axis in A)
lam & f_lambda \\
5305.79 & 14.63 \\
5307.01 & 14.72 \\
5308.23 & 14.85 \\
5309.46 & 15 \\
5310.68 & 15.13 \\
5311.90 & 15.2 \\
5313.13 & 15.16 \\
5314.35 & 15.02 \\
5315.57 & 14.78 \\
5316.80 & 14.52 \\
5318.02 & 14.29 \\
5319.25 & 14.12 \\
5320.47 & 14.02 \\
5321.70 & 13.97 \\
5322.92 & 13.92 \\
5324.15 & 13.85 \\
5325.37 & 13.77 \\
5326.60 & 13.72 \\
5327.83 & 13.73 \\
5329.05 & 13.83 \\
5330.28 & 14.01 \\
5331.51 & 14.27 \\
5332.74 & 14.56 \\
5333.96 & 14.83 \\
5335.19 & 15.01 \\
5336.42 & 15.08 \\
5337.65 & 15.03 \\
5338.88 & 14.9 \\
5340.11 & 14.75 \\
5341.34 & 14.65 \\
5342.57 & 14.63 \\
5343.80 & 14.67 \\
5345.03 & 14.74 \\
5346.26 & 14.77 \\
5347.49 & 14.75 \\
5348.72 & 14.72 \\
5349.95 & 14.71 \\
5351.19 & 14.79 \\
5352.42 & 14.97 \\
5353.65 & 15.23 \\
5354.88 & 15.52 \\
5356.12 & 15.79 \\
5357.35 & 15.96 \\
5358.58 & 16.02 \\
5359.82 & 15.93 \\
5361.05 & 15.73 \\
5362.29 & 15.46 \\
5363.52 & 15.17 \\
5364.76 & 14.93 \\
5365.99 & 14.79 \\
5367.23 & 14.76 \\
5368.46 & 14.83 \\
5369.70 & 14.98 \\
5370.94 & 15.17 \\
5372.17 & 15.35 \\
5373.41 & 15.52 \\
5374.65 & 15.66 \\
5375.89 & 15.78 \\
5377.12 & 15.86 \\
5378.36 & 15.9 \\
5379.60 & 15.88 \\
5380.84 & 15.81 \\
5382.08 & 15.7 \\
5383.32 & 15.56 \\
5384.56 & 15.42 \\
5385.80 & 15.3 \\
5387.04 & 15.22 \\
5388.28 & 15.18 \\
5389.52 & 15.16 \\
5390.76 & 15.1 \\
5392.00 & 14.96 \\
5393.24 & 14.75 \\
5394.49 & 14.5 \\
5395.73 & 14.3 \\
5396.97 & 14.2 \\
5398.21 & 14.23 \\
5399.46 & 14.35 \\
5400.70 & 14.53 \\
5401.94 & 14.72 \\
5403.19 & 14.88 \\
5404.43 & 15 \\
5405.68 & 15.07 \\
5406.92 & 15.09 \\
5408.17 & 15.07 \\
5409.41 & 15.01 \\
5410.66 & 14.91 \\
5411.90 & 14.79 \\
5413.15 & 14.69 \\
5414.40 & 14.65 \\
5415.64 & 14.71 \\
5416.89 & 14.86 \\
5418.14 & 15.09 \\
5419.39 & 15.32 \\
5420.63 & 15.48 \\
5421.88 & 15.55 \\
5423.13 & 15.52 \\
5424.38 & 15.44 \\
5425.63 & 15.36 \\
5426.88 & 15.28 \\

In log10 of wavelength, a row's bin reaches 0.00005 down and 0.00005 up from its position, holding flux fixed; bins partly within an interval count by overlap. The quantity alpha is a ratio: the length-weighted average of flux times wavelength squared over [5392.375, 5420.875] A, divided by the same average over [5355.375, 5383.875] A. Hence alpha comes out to 0.97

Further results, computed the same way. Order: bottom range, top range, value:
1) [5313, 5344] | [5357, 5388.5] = 1.09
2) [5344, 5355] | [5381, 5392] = 1.04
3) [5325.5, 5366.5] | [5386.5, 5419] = 1.02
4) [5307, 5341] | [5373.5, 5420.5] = 1.07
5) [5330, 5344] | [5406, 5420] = 1.04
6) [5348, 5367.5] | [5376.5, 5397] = 1.01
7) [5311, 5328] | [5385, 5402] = 1.06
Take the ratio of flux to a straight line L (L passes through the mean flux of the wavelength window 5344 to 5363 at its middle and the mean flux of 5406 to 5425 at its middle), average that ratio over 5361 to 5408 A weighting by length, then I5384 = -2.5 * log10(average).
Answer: 0.00 mag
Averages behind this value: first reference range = 15.3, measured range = 15.1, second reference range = 15.1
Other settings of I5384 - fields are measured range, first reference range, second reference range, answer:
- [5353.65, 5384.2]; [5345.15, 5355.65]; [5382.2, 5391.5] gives -0.03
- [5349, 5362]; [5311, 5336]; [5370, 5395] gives -0.04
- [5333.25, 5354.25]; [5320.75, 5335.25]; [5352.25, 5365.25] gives 0.00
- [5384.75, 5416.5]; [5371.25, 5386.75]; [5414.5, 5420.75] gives 0.03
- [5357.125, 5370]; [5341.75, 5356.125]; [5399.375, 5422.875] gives -0.03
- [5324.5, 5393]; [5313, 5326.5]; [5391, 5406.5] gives -0.04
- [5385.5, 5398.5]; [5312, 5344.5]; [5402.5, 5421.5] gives 0.00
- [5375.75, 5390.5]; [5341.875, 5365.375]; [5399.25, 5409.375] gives -0.04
